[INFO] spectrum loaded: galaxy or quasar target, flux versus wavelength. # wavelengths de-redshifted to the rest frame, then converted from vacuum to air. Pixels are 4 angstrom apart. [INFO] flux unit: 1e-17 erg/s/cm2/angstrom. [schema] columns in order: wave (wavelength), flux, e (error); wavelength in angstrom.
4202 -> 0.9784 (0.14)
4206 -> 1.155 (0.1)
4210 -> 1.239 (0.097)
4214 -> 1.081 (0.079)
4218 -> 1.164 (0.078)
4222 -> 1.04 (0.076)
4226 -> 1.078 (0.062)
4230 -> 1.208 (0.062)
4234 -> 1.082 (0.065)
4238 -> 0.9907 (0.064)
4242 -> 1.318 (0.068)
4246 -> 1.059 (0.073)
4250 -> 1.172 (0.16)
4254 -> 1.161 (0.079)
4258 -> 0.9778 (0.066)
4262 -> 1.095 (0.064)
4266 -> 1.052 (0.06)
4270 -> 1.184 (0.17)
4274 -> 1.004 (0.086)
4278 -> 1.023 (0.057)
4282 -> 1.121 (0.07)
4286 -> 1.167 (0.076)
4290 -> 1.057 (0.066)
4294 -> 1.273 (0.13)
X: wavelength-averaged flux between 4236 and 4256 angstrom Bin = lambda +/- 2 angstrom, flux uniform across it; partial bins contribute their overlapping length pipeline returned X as 1.14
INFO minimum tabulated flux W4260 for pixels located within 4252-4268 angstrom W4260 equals 0.9778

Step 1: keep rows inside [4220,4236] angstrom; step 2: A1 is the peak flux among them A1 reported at 1.208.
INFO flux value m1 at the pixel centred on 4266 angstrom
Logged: 1.052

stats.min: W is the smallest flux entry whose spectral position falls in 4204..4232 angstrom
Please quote 1.04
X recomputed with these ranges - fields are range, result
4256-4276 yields 1.06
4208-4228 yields 1.12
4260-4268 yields 1.07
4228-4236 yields 1.15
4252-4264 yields 1.08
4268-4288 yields 1.1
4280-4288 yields 1.14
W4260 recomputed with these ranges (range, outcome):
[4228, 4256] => 0.9907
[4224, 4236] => 1.078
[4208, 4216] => 1.081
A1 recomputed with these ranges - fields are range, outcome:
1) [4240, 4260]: 1.318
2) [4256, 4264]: 1.095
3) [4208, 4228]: 1.239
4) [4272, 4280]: 1.023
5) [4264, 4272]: 1.184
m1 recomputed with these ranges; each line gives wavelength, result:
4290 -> 1.057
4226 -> 1.078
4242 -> 1.318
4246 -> 1.059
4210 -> 1.239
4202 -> 0.9784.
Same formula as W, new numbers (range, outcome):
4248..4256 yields 1.161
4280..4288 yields 1.121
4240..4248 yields 1.059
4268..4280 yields 1.004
